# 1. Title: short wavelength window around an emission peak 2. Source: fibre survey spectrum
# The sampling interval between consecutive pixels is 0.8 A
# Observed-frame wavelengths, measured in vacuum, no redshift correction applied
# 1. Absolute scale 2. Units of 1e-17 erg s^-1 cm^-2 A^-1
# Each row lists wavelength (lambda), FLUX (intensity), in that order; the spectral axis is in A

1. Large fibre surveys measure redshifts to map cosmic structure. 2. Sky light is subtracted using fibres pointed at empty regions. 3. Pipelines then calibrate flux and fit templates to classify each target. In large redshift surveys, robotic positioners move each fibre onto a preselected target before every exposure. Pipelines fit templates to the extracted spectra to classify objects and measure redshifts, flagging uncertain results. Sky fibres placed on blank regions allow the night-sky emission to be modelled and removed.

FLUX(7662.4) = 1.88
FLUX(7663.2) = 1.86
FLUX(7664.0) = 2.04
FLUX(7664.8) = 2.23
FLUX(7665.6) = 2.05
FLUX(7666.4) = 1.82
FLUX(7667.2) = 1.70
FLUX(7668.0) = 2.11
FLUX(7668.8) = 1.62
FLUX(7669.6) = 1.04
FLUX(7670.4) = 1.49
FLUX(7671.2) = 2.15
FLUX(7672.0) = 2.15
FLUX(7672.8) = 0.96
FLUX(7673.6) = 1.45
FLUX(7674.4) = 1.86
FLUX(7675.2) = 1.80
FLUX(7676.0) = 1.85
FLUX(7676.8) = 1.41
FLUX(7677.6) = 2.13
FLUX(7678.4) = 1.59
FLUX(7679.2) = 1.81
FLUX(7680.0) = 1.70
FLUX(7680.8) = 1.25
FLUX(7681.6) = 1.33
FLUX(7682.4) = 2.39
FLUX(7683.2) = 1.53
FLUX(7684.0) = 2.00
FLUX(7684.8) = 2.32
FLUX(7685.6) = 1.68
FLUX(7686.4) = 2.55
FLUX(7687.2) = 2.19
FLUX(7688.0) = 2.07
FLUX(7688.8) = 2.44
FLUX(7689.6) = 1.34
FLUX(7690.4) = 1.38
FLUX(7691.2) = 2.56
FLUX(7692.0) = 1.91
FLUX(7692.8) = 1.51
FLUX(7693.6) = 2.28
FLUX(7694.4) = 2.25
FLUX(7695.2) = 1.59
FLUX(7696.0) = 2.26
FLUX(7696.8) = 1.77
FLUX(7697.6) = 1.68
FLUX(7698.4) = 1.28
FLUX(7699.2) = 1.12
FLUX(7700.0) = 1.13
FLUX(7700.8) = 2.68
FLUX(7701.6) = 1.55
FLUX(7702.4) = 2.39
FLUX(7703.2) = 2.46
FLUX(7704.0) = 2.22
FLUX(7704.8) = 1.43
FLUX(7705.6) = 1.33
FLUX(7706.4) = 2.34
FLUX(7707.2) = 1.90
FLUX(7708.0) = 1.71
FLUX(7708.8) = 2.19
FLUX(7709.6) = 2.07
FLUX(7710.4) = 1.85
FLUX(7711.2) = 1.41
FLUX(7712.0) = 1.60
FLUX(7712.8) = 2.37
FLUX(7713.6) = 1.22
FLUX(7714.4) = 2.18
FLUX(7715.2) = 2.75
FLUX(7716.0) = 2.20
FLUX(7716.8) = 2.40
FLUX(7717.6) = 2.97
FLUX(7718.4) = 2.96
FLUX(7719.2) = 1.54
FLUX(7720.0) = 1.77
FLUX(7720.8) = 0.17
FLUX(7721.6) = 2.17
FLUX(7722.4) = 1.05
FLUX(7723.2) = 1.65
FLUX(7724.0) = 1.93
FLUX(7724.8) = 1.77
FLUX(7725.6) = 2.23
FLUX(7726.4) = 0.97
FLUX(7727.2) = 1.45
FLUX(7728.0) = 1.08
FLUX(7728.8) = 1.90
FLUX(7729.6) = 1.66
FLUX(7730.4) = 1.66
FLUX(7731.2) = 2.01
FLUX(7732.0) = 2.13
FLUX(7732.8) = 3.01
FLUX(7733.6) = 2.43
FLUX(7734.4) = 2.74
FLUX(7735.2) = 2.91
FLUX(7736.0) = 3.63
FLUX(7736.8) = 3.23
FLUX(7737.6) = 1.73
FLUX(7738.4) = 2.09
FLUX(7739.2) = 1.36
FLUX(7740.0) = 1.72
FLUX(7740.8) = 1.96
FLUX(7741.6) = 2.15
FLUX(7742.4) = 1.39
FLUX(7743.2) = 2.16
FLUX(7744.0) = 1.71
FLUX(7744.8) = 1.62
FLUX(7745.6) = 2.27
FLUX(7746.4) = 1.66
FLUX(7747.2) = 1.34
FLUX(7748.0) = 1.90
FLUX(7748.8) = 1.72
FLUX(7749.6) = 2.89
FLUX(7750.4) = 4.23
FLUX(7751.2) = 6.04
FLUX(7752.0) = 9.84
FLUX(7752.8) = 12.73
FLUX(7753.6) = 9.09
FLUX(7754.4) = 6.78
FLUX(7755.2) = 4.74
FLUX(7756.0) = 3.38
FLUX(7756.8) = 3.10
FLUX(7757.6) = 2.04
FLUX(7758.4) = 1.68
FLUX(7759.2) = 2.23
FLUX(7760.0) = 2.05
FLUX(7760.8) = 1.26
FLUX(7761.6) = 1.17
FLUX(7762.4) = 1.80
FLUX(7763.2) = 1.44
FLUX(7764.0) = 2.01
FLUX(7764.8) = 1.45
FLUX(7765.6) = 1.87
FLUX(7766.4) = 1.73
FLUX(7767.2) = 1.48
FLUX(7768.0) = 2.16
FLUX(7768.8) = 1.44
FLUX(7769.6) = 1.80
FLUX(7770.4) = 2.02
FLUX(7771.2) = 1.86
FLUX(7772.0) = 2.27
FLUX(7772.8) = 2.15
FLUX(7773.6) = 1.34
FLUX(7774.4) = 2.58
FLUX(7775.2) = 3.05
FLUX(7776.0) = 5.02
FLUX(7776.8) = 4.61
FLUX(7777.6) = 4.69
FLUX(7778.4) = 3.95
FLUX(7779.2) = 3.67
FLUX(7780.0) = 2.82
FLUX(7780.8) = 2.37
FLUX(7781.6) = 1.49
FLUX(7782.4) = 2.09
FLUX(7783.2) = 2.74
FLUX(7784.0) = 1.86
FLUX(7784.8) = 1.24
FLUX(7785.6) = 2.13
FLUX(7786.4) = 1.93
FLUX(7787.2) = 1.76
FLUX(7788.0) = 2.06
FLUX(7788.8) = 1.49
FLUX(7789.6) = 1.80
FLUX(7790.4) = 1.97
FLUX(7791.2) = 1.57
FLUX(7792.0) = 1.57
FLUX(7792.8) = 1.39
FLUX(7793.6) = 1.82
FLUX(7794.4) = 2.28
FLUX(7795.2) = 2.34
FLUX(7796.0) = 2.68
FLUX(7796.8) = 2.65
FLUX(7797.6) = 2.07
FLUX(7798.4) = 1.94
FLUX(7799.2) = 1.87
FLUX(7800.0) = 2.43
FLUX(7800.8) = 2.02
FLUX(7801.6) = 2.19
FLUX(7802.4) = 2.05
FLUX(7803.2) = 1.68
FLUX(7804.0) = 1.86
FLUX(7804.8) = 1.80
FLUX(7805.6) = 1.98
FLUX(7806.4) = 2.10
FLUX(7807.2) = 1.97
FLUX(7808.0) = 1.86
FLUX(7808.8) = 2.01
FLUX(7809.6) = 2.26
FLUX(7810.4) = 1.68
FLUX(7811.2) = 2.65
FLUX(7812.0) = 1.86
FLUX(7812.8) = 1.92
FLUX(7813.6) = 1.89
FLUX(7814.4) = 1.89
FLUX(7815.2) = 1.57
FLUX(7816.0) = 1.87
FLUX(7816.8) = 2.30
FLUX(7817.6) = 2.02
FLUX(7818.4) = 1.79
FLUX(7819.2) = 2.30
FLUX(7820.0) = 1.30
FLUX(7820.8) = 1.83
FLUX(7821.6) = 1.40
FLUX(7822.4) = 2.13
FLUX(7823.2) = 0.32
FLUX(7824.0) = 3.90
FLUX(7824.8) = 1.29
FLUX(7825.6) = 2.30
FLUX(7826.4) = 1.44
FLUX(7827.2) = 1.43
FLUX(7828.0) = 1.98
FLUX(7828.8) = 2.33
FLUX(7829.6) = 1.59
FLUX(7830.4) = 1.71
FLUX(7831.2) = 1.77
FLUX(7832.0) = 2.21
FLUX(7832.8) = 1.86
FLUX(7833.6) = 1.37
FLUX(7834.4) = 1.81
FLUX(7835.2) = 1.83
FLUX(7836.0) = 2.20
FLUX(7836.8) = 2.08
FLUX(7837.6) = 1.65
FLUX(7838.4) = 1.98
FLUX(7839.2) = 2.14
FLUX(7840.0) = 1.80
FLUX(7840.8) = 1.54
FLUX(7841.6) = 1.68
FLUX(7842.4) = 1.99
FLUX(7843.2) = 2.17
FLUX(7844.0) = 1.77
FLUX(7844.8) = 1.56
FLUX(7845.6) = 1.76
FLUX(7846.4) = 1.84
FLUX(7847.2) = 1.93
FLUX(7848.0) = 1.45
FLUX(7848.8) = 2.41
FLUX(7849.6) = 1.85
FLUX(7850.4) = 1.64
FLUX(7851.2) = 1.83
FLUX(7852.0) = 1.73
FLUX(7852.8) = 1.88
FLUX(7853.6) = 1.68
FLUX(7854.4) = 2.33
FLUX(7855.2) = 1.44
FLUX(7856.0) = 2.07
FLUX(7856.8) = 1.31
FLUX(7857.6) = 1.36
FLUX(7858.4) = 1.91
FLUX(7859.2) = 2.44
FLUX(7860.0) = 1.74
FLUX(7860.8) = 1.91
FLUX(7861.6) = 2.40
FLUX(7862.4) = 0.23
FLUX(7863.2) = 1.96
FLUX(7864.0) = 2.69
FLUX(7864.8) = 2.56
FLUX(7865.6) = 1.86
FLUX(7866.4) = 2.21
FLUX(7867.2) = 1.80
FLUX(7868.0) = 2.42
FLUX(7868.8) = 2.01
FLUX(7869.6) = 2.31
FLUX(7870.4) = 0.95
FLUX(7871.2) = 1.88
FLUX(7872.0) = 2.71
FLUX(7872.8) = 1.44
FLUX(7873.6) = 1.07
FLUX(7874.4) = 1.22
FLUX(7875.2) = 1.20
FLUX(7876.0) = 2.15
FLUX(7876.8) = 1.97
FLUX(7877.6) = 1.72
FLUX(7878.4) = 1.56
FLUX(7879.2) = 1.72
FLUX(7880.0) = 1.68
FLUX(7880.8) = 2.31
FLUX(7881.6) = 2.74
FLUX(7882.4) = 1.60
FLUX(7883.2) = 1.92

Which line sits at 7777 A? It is [N II]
